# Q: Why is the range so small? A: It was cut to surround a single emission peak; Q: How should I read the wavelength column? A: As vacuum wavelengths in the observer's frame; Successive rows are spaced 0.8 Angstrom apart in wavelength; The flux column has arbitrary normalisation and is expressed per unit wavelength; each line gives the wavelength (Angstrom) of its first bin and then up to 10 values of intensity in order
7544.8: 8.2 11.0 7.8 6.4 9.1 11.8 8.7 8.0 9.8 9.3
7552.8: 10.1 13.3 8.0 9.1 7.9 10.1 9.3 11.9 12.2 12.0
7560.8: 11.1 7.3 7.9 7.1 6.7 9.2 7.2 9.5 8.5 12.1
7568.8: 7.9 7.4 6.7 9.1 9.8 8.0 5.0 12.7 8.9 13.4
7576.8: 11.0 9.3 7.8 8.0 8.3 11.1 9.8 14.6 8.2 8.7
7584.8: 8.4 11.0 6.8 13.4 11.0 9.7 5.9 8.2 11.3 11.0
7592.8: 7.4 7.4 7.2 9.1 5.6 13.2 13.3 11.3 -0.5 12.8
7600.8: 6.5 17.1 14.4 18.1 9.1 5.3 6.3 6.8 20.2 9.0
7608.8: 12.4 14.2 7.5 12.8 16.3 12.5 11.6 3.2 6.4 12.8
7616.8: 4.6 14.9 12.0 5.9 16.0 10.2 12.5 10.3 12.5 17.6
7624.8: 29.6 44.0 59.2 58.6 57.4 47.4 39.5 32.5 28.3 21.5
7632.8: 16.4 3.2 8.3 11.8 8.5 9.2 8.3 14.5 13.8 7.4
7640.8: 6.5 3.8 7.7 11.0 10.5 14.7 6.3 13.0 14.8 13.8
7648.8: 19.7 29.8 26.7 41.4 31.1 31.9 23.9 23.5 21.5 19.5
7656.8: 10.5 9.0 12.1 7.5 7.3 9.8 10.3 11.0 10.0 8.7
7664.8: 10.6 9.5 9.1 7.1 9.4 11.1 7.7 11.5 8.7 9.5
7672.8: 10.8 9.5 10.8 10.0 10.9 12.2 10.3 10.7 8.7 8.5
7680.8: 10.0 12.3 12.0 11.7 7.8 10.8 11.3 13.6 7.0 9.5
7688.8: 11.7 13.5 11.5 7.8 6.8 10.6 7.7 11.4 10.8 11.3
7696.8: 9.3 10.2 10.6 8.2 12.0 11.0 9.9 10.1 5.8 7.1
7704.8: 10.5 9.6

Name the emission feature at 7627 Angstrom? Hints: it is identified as H-alpha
